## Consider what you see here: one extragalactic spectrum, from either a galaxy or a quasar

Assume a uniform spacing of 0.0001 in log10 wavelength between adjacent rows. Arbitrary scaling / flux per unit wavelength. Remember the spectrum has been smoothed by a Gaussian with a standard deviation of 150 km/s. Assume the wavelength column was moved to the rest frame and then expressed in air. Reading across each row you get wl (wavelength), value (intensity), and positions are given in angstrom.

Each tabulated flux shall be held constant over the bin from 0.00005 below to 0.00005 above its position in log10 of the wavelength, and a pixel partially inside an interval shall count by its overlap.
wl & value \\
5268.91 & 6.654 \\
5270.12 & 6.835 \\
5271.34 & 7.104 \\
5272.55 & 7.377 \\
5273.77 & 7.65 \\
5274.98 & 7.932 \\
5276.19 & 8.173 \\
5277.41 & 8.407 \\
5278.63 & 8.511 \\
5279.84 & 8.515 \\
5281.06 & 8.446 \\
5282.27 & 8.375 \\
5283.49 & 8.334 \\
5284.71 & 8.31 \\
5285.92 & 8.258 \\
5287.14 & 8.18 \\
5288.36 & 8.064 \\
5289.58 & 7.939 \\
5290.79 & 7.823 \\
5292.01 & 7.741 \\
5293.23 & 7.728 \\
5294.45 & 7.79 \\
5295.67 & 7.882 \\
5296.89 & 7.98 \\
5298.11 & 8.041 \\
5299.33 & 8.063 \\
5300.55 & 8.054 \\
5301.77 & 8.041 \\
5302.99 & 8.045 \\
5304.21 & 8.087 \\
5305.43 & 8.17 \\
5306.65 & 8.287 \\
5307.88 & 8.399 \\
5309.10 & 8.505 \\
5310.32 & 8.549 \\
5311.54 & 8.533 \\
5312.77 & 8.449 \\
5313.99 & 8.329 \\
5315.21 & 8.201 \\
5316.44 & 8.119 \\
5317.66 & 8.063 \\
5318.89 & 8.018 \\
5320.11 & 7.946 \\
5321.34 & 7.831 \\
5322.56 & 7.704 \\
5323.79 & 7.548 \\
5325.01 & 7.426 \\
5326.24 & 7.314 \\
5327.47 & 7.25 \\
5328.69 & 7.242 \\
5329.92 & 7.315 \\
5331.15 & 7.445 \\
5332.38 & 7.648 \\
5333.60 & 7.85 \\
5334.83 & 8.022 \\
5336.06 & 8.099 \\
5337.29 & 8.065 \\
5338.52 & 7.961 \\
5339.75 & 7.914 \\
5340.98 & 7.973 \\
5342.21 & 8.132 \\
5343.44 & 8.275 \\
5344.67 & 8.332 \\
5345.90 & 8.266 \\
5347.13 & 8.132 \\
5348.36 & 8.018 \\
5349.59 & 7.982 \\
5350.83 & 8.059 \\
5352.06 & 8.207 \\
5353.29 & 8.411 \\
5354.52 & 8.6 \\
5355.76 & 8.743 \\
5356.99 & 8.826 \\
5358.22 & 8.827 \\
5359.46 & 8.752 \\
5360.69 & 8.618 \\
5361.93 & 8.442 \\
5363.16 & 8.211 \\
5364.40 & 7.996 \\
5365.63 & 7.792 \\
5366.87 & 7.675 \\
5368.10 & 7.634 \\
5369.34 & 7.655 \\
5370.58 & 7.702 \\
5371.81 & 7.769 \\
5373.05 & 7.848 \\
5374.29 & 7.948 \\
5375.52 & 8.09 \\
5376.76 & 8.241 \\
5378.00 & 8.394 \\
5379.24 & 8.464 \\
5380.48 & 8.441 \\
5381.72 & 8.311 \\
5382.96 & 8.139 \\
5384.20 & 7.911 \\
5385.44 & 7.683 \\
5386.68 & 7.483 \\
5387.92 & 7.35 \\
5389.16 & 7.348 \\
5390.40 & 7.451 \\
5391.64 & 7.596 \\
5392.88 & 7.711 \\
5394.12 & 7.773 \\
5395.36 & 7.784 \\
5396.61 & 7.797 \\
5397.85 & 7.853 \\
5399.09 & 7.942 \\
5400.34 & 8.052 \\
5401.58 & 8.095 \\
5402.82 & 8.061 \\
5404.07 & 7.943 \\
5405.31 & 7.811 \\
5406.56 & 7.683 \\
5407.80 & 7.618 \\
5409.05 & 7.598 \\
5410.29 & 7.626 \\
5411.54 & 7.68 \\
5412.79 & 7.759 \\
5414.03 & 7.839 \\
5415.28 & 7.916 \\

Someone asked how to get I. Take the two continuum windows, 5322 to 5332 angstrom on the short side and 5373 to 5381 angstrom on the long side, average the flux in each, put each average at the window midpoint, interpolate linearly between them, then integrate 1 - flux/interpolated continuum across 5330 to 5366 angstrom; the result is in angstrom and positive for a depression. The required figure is -2.0 angstrom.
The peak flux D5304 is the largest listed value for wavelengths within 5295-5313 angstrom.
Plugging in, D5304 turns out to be 8.549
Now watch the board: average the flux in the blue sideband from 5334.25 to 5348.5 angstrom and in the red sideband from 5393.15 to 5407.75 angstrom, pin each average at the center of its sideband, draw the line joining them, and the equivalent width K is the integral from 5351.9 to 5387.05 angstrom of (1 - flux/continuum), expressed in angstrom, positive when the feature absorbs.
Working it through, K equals -0.8 angstrom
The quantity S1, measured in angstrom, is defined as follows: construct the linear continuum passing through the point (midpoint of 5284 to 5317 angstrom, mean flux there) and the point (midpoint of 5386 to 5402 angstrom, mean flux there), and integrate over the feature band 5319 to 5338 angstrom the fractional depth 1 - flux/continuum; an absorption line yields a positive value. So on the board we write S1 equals 0.82 angstrom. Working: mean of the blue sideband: 8.13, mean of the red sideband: 7.71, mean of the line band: 7.66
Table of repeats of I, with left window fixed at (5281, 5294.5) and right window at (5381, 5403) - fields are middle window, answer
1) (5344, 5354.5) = -0.38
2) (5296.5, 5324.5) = -0.38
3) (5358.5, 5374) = -0.31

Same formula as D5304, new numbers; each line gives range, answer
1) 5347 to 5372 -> 8.827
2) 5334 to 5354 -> 8.411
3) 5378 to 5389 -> 8.464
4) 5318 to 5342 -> 8.099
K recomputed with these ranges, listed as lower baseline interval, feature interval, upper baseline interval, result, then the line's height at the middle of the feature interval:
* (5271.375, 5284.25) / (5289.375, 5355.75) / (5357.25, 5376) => 0.81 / 8.1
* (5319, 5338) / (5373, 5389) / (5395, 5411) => -0.47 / 7.78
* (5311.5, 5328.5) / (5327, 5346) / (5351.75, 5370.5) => 0.42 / 8.03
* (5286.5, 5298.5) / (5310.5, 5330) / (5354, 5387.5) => 0.33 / 8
